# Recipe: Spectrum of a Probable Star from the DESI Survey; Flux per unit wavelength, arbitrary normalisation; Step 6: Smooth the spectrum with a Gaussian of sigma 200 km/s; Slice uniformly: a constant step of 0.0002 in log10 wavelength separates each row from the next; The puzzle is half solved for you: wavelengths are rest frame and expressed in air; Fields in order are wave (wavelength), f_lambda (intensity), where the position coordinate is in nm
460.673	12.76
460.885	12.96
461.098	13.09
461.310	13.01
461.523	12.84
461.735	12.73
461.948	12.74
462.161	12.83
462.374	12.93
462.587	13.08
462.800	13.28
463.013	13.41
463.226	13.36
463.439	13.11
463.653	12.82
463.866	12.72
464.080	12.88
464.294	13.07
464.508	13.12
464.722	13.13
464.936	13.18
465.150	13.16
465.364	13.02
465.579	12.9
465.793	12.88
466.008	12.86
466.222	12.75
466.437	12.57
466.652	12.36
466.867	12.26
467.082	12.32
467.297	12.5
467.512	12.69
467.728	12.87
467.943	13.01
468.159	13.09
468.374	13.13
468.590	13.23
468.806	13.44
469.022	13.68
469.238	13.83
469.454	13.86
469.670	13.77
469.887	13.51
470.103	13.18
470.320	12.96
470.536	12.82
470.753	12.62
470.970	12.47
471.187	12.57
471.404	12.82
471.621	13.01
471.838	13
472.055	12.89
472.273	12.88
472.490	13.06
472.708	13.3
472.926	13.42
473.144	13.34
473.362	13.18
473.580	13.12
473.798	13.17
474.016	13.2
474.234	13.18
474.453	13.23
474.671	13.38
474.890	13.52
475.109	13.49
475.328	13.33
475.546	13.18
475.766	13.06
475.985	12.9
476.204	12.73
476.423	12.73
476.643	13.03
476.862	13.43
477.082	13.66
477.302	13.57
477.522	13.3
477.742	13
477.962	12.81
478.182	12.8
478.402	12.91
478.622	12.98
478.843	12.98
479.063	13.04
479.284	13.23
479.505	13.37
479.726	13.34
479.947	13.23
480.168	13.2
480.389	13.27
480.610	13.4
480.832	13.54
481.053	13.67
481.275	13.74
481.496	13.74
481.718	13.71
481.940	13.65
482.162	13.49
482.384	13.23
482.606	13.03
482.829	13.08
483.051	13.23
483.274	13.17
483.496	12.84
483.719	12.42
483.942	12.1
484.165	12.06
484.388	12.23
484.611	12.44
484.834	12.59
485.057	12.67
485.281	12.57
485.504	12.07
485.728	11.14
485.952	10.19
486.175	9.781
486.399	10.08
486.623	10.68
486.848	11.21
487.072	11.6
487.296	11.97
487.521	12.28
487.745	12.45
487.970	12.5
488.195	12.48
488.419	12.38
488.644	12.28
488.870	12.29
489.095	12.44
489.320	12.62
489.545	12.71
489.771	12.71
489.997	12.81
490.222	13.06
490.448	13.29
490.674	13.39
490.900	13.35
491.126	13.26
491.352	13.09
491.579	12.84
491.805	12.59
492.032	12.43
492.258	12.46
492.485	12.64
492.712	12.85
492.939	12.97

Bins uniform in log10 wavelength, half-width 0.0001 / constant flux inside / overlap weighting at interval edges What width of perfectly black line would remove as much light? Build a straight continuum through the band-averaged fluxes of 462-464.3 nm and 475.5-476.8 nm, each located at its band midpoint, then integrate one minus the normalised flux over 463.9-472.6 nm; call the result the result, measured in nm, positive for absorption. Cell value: 0.01 nm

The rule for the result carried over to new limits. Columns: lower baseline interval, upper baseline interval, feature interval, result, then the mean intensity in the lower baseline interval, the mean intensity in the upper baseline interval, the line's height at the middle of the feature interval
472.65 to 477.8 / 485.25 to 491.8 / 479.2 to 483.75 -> -0.21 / 13.2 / 12.2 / 12.7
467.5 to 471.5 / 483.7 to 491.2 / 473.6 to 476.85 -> -0.08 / 13.1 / 12.2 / 12.8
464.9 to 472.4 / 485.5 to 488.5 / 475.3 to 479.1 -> -0.25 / 13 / 11.5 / 12.3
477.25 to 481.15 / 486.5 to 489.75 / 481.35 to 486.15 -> 0.02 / 13.2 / 12.1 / 12.7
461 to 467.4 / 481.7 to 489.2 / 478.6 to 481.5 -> -0.22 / 12.9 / 12.2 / 12.4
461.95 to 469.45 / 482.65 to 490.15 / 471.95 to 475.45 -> -0.16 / 13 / 12.1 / 12.7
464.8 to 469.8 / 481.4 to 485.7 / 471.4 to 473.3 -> -0.02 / 13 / 12.8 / 13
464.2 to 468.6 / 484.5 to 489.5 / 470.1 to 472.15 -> -0.03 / 12.9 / 11.9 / 12.6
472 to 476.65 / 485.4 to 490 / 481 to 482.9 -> -0.17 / 13.2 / 11.8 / 12.4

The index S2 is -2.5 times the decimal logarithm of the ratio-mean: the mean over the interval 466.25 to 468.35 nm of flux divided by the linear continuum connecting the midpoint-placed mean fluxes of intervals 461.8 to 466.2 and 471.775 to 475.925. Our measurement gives 0.04 mag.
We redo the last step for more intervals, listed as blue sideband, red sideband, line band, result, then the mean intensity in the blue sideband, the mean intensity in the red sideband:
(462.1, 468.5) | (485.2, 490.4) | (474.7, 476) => -0.07 mag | 12.9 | 11.9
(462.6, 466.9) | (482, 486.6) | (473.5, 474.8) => -0.05 mag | 13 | 12.2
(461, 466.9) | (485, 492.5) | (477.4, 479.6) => -0.04 mag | 12.9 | 12.2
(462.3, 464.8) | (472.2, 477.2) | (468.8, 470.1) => -0.04 mag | 13.1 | 13.2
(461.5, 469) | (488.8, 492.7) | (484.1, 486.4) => 0.10 mag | 12.9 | 12.8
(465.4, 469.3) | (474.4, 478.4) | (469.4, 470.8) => -0.02 mag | 12.9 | 13.2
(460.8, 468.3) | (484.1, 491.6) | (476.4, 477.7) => -0.06 mag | 12.9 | 12.2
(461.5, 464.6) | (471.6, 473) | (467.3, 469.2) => -0.01 mag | 13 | 13.1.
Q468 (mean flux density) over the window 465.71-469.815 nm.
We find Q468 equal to 13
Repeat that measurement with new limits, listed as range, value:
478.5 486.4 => 12.8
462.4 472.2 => 13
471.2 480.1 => 13.1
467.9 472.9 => 13.1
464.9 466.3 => 13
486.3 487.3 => 11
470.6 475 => 13.1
